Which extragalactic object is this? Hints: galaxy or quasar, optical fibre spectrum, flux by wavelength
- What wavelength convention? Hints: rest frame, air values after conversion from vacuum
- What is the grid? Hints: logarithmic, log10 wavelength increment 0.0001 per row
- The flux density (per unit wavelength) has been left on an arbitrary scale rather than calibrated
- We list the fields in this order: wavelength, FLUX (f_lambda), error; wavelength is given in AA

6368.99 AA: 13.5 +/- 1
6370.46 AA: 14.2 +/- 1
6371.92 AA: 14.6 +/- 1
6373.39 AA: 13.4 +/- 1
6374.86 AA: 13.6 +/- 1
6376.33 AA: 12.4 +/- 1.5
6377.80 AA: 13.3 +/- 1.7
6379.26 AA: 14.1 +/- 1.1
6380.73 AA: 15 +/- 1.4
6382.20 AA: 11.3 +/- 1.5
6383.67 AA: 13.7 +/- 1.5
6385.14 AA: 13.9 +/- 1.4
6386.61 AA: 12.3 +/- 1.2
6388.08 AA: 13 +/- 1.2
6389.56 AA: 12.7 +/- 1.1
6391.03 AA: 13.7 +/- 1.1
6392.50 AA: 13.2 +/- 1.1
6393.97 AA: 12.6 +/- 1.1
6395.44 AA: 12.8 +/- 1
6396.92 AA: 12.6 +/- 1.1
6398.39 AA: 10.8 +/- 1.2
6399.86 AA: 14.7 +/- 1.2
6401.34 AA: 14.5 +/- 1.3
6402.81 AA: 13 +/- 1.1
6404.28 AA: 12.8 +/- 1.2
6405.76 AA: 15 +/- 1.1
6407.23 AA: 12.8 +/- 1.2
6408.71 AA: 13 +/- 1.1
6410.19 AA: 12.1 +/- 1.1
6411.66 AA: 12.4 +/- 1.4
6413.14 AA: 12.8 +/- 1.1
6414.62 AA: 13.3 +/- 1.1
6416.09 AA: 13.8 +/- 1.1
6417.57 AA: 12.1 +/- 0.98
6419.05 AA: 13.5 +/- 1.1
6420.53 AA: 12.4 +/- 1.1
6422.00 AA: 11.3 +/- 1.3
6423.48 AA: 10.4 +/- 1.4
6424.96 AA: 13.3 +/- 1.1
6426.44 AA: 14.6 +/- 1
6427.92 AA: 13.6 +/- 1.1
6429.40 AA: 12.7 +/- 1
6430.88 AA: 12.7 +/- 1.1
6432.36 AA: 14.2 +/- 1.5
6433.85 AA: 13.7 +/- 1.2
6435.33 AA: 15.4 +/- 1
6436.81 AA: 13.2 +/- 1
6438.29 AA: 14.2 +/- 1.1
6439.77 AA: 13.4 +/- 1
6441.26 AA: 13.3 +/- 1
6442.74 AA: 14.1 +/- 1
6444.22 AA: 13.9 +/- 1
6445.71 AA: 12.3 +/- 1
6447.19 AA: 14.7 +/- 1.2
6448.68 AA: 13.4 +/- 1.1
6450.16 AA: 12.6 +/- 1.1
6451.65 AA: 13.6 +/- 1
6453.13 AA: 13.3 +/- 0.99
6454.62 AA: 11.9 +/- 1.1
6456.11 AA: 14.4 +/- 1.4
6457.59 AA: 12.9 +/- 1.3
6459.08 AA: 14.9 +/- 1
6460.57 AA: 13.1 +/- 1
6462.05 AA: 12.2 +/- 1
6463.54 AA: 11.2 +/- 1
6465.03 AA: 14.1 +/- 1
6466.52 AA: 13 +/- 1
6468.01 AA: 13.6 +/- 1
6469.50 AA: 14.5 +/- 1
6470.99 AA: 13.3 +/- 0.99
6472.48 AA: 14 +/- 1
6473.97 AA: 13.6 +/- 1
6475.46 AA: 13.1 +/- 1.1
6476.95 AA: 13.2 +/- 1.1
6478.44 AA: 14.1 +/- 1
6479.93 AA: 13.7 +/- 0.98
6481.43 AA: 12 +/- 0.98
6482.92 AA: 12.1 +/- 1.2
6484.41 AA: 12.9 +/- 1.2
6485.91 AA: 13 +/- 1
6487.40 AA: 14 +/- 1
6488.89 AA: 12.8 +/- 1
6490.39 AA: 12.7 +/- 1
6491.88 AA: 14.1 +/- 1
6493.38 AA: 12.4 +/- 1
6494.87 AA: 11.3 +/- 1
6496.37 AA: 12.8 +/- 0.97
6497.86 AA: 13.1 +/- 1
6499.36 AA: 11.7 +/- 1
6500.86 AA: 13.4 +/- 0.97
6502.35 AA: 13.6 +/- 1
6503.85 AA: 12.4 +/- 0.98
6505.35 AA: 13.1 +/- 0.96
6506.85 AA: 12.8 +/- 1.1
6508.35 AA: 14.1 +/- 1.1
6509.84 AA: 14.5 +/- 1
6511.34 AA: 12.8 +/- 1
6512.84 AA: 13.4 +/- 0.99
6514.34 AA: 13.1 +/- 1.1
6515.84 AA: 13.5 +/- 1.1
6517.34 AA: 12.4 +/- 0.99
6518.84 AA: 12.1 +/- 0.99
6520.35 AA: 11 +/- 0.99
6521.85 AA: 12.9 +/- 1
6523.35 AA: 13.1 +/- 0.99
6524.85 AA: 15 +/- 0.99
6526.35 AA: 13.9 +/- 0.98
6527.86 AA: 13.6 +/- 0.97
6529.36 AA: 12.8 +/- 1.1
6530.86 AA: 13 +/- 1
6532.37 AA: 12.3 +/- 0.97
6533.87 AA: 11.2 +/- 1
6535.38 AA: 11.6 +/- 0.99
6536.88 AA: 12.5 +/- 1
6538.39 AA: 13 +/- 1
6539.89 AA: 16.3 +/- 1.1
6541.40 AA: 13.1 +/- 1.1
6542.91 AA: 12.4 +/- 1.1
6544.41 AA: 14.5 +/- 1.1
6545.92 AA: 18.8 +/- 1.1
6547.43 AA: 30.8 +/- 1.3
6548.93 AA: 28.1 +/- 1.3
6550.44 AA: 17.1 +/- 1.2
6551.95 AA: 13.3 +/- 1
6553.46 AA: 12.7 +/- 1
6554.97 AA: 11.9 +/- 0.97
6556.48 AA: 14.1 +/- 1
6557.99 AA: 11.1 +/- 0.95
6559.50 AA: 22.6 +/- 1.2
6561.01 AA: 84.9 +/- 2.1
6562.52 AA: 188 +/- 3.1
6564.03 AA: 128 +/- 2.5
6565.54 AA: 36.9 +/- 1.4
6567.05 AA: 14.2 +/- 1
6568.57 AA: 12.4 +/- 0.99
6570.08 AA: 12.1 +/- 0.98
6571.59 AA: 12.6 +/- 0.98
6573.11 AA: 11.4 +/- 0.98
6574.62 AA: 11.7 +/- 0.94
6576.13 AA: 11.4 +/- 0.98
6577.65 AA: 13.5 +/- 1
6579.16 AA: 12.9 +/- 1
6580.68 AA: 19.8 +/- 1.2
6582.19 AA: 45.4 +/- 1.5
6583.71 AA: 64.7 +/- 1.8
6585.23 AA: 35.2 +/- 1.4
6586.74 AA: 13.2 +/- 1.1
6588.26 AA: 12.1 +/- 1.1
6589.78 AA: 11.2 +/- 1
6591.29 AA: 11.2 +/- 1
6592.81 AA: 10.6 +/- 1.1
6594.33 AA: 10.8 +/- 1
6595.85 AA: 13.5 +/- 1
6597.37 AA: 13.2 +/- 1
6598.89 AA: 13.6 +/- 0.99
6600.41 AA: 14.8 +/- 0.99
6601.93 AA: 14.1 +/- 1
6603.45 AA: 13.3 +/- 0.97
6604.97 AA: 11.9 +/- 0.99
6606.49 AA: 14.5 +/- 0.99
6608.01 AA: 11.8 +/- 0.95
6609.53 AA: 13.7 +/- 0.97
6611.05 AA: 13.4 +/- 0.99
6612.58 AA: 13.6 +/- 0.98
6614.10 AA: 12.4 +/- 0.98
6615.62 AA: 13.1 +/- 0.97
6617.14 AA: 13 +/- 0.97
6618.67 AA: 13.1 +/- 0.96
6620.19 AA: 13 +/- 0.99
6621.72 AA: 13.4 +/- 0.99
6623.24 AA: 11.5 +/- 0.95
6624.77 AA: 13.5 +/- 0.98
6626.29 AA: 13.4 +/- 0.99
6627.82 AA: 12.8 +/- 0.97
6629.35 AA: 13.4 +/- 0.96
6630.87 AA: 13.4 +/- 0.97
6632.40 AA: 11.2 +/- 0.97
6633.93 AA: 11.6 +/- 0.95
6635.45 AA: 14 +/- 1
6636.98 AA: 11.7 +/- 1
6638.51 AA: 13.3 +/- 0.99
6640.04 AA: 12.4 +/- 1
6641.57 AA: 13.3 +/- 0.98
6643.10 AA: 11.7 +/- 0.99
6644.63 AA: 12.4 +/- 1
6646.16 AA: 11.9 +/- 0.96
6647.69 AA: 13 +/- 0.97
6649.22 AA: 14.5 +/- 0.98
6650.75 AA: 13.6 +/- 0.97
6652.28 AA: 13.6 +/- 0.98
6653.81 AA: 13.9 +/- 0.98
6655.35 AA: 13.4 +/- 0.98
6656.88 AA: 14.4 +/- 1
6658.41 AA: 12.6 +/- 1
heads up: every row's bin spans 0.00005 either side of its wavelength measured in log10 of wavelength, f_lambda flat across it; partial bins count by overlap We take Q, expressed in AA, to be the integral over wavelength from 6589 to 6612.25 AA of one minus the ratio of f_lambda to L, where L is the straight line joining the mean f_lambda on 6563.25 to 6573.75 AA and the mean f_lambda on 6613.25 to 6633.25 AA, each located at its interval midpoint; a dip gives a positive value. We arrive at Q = 8.95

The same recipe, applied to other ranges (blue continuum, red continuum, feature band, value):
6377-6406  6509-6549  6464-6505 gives 2.4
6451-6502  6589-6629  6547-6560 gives -4.6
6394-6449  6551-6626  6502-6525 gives 6.9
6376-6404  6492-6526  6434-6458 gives -0.9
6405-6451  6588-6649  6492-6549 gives -3.7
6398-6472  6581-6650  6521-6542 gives 1.7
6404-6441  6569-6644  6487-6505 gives 1.4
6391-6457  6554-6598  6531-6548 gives 7.3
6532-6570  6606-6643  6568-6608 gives 8.6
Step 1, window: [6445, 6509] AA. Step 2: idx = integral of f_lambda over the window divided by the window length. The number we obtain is 13.1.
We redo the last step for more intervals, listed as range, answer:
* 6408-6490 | 13.2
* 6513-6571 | 24.4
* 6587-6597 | 11.7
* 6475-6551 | 13.9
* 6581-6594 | 24.8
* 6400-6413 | 13.2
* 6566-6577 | 12.9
